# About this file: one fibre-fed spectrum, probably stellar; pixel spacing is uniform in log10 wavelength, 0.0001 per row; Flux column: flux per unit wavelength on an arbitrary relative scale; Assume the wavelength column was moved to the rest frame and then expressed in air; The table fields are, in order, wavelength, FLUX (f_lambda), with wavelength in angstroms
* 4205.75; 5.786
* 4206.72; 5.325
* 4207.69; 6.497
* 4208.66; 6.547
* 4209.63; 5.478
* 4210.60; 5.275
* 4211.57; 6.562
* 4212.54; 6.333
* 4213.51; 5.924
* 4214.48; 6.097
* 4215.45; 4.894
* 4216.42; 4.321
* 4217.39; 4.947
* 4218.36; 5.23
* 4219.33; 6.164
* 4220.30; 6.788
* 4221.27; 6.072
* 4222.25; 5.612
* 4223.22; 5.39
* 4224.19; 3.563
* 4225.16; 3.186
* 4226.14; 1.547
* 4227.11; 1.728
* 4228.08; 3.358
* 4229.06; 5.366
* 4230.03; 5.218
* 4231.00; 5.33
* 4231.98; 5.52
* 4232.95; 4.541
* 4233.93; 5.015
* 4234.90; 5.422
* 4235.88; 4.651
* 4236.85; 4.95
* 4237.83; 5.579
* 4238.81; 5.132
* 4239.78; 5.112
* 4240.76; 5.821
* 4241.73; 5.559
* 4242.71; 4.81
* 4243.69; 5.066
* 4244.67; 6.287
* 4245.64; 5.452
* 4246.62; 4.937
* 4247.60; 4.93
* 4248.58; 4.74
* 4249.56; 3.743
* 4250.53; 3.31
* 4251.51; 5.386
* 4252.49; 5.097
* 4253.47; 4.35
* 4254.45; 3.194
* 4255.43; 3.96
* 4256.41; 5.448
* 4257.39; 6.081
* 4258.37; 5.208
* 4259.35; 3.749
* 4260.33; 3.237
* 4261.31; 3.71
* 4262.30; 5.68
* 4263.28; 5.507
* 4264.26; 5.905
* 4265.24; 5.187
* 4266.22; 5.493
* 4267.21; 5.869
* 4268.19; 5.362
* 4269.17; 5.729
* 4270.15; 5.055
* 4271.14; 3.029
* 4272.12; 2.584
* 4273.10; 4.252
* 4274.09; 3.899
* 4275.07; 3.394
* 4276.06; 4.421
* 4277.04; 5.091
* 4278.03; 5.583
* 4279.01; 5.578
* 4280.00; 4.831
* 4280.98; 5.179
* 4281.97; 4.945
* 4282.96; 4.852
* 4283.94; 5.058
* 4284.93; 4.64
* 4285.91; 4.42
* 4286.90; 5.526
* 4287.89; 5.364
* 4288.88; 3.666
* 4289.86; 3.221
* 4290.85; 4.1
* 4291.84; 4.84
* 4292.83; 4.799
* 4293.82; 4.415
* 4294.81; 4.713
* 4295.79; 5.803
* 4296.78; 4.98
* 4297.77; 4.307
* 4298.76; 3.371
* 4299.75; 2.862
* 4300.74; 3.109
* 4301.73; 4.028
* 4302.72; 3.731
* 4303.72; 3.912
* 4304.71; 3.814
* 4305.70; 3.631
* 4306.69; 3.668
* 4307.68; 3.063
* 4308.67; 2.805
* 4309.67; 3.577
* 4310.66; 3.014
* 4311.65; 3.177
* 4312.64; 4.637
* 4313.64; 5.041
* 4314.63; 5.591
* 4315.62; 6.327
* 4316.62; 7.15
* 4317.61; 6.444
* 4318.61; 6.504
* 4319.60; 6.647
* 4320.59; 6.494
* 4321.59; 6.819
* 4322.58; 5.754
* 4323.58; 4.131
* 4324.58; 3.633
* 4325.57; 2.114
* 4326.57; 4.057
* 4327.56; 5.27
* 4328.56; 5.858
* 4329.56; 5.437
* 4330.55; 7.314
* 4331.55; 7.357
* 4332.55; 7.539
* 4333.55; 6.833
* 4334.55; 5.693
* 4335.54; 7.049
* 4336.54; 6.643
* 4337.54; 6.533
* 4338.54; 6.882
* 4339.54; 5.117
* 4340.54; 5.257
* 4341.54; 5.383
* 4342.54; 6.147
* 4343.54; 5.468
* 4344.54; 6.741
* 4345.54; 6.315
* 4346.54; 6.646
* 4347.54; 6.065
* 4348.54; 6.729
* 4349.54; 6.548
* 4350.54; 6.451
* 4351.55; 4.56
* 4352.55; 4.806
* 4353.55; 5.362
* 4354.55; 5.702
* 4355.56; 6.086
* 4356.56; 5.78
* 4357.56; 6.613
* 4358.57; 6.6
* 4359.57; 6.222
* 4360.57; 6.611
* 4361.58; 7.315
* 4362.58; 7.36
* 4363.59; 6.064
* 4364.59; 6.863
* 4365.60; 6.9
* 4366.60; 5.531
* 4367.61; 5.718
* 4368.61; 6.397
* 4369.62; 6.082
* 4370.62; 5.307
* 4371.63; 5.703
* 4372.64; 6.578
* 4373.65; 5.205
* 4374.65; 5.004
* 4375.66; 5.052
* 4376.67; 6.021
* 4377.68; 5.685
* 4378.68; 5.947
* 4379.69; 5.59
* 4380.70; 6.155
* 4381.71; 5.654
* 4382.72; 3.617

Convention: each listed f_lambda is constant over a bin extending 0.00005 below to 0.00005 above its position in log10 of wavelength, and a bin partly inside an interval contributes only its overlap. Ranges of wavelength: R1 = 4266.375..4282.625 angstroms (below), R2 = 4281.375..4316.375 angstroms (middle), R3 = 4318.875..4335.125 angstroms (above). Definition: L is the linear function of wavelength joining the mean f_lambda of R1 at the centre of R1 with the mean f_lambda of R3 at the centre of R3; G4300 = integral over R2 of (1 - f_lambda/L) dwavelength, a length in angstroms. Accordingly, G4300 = 5.9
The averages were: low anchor 4.69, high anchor 5.71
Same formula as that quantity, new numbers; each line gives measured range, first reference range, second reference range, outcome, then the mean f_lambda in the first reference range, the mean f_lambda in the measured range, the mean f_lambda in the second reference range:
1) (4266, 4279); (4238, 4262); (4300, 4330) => 0.3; 4.78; 4.61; 4.63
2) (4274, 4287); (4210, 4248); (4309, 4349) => 1.4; 5.07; 4.82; 5.72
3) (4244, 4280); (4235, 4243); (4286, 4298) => 1.7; 5.22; 4.74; 4.64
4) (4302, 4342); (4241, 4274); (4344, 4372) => 3.2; 4.78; 5.24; 6.18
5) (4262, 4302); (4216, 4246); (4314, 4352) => 5.9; 4.93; 4.65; 5.99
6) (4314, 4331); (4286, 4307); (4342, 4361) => -1.8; 4.19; 5.61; 6.07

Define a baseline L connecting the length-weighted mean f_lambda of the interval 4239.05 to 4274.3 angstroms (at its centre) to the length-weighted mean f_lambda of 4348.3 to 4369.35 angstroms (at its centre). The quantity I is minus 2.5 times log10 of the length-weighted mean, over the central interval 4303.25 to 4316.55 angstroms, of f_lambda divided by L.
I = 0.32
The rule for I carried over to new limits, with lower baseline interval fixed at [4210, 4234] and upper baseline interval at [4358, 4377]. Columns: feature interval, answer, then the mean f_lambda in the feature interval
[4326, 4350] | -0.053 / 6.19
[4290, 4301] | 0.280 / 4.29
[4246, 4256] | 0.183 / 4.39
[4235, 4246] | -0.042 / 5.31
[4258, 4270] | 0.052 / 5.05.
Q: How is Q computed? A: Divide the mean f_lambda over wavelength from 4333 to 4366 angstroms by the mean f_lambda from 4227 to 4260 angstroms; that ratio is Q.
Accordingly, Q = 1.3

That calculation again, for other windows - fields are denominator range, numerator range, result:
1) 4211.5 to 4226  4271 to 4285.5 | 0.86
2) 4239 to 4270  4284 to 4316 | 0.84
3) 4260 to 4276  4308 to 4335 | 1.16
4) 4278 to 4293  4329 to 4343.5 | 1.33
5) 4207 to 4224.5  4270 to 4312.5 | 0.74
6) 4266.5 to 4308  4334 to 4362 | 1.39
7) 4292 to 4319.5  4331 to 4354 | 1.40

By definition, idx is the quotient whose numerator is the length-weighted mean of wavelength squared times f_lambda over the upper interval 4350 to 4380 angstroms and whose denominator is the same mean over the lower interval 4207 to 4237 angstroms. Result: 1.3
